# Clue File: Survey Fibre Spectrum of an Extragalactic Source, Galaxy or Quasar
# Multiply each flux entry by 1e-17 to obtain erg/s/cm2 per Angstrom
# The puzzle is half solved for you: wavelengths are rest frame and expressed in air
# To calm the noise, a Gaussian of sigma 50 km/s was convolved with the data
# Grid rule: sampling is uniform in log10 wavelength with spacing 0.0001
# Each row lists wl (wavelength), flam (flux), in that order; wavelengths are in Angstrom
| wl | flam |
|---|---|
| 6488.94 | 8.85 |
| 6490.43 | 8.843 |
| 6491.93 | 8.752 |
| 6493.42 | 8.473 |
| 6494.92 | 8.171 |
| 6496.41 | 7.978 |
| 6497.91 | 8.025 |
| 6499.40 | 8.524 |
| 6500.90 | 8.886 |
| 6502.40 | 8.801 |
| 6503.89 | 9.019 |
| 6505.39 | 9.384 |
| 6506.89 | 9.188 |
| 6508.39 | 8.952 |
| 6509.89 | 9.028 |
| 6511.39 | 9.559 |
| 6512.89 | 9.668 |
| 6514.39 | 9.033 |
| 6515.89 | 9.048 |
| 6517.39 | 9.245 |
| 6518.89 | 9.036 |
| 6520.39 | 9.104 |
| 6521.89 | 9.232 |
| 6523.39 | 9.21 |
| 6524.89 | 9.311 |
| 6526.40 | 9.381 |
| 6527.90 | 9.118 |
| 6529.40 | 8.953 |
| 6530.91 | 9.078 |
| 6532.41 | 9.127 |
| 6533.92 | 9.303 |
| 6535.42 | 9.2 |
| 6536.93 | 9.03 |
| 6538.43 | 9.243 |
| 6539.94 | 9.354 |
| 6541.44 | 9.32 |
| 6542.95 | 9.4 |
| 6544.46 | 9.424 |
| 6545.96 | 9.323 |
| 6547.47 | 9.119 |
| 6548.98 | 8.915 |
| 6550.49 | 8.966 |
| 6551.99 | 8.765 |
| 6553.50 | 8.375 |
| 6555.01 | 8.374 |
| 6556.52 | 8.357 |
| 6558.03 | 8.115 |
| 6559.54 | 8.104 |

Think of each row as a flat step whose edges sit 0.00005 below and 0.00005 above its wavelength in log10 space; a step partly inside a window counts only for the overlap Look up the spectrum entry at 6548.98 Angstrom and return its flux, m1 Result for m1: 8.915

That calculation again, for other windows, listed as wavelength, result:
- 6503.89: 9.019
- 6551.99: 8.765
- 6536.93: 9.03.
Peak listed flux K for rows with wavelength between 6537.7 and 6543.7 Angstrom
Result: 9.4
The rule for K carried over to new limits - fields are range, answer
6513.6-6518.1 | 9.245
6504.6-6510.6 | 9.384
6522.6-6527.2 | 9.381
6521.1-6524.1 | 9.232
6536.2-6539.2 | 9.243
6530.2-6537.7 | 9.303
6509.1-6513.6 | 9.668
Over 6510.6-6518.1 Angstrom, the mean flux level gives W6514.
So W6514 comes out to 9.31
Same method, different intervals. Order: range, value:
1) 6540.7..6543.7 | 9.35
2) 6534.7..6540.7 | 9.21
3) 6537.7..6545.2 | 9.34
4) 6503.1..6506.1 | 9.21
